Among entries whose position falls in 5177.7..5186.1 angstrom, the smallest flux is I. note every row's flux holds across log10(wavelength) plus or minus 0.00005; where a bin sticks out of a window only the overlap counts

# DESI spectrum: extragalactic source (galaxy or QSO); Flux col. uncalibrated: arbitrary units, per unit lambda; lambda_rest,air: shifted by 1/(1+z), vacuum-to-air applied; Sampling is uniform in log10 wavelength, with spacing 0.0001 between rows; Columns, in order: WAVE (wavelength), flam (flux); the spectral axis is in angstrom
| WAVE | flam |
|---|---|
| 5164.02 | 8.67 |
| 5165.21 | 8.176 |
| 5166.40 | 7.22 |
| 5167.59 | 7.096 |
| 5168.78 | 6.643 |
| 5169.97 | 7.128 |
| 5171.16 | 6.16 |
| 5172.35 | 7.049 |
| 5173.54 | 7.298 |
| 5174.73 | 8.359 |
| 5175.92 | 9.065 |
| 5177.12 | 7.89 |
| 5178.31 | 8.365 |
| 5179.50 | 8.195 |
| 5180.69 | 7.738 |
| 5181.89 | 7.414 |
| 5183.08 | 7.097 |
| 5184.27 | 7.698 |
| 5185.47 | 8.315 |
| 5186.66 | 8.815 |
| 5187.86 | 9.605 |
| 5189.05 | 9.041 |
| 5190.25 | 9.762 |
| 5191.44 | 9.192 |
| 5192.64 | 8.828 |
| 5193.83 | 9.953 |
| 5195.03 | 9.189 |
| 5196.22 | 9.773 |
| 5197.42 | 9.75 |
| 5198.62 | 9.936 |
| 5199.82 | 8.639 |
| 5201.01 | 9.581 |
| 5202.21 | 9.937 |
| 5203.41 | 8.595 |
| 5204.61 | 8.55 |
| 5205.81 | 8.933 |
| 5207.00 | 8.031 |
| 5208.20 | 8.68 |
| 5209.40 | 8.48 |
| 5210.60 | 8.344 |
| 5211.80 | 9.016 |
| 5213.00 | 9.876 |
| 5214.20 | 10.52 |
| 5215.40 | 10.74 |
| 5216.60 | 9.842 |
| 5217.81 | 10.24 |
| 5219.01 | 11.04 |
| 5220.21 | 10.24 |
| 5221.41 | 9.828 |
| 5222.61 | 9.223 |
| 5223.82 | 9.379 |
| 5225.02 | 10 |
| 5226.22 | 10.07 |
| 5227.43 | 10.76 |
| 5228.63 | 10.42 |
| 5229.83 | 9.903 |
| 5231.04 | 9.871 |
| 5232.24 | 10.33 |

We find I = 7.097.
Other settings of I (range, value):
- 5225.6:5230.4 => 9.903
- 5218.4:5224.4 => 9.223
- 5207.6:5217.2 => 8.344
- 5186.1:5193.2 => 8.815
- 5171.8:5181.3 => 7.049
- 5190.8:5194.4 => 8.828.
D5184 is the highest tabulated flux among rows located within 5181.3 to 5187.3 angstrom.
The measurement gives 8.815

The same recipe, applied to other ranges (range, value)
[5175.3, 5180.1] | 9.065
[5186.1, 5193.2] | 9.762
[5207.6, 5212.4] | 9.016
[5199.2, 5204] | 9.937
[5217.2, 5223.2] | 11.04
